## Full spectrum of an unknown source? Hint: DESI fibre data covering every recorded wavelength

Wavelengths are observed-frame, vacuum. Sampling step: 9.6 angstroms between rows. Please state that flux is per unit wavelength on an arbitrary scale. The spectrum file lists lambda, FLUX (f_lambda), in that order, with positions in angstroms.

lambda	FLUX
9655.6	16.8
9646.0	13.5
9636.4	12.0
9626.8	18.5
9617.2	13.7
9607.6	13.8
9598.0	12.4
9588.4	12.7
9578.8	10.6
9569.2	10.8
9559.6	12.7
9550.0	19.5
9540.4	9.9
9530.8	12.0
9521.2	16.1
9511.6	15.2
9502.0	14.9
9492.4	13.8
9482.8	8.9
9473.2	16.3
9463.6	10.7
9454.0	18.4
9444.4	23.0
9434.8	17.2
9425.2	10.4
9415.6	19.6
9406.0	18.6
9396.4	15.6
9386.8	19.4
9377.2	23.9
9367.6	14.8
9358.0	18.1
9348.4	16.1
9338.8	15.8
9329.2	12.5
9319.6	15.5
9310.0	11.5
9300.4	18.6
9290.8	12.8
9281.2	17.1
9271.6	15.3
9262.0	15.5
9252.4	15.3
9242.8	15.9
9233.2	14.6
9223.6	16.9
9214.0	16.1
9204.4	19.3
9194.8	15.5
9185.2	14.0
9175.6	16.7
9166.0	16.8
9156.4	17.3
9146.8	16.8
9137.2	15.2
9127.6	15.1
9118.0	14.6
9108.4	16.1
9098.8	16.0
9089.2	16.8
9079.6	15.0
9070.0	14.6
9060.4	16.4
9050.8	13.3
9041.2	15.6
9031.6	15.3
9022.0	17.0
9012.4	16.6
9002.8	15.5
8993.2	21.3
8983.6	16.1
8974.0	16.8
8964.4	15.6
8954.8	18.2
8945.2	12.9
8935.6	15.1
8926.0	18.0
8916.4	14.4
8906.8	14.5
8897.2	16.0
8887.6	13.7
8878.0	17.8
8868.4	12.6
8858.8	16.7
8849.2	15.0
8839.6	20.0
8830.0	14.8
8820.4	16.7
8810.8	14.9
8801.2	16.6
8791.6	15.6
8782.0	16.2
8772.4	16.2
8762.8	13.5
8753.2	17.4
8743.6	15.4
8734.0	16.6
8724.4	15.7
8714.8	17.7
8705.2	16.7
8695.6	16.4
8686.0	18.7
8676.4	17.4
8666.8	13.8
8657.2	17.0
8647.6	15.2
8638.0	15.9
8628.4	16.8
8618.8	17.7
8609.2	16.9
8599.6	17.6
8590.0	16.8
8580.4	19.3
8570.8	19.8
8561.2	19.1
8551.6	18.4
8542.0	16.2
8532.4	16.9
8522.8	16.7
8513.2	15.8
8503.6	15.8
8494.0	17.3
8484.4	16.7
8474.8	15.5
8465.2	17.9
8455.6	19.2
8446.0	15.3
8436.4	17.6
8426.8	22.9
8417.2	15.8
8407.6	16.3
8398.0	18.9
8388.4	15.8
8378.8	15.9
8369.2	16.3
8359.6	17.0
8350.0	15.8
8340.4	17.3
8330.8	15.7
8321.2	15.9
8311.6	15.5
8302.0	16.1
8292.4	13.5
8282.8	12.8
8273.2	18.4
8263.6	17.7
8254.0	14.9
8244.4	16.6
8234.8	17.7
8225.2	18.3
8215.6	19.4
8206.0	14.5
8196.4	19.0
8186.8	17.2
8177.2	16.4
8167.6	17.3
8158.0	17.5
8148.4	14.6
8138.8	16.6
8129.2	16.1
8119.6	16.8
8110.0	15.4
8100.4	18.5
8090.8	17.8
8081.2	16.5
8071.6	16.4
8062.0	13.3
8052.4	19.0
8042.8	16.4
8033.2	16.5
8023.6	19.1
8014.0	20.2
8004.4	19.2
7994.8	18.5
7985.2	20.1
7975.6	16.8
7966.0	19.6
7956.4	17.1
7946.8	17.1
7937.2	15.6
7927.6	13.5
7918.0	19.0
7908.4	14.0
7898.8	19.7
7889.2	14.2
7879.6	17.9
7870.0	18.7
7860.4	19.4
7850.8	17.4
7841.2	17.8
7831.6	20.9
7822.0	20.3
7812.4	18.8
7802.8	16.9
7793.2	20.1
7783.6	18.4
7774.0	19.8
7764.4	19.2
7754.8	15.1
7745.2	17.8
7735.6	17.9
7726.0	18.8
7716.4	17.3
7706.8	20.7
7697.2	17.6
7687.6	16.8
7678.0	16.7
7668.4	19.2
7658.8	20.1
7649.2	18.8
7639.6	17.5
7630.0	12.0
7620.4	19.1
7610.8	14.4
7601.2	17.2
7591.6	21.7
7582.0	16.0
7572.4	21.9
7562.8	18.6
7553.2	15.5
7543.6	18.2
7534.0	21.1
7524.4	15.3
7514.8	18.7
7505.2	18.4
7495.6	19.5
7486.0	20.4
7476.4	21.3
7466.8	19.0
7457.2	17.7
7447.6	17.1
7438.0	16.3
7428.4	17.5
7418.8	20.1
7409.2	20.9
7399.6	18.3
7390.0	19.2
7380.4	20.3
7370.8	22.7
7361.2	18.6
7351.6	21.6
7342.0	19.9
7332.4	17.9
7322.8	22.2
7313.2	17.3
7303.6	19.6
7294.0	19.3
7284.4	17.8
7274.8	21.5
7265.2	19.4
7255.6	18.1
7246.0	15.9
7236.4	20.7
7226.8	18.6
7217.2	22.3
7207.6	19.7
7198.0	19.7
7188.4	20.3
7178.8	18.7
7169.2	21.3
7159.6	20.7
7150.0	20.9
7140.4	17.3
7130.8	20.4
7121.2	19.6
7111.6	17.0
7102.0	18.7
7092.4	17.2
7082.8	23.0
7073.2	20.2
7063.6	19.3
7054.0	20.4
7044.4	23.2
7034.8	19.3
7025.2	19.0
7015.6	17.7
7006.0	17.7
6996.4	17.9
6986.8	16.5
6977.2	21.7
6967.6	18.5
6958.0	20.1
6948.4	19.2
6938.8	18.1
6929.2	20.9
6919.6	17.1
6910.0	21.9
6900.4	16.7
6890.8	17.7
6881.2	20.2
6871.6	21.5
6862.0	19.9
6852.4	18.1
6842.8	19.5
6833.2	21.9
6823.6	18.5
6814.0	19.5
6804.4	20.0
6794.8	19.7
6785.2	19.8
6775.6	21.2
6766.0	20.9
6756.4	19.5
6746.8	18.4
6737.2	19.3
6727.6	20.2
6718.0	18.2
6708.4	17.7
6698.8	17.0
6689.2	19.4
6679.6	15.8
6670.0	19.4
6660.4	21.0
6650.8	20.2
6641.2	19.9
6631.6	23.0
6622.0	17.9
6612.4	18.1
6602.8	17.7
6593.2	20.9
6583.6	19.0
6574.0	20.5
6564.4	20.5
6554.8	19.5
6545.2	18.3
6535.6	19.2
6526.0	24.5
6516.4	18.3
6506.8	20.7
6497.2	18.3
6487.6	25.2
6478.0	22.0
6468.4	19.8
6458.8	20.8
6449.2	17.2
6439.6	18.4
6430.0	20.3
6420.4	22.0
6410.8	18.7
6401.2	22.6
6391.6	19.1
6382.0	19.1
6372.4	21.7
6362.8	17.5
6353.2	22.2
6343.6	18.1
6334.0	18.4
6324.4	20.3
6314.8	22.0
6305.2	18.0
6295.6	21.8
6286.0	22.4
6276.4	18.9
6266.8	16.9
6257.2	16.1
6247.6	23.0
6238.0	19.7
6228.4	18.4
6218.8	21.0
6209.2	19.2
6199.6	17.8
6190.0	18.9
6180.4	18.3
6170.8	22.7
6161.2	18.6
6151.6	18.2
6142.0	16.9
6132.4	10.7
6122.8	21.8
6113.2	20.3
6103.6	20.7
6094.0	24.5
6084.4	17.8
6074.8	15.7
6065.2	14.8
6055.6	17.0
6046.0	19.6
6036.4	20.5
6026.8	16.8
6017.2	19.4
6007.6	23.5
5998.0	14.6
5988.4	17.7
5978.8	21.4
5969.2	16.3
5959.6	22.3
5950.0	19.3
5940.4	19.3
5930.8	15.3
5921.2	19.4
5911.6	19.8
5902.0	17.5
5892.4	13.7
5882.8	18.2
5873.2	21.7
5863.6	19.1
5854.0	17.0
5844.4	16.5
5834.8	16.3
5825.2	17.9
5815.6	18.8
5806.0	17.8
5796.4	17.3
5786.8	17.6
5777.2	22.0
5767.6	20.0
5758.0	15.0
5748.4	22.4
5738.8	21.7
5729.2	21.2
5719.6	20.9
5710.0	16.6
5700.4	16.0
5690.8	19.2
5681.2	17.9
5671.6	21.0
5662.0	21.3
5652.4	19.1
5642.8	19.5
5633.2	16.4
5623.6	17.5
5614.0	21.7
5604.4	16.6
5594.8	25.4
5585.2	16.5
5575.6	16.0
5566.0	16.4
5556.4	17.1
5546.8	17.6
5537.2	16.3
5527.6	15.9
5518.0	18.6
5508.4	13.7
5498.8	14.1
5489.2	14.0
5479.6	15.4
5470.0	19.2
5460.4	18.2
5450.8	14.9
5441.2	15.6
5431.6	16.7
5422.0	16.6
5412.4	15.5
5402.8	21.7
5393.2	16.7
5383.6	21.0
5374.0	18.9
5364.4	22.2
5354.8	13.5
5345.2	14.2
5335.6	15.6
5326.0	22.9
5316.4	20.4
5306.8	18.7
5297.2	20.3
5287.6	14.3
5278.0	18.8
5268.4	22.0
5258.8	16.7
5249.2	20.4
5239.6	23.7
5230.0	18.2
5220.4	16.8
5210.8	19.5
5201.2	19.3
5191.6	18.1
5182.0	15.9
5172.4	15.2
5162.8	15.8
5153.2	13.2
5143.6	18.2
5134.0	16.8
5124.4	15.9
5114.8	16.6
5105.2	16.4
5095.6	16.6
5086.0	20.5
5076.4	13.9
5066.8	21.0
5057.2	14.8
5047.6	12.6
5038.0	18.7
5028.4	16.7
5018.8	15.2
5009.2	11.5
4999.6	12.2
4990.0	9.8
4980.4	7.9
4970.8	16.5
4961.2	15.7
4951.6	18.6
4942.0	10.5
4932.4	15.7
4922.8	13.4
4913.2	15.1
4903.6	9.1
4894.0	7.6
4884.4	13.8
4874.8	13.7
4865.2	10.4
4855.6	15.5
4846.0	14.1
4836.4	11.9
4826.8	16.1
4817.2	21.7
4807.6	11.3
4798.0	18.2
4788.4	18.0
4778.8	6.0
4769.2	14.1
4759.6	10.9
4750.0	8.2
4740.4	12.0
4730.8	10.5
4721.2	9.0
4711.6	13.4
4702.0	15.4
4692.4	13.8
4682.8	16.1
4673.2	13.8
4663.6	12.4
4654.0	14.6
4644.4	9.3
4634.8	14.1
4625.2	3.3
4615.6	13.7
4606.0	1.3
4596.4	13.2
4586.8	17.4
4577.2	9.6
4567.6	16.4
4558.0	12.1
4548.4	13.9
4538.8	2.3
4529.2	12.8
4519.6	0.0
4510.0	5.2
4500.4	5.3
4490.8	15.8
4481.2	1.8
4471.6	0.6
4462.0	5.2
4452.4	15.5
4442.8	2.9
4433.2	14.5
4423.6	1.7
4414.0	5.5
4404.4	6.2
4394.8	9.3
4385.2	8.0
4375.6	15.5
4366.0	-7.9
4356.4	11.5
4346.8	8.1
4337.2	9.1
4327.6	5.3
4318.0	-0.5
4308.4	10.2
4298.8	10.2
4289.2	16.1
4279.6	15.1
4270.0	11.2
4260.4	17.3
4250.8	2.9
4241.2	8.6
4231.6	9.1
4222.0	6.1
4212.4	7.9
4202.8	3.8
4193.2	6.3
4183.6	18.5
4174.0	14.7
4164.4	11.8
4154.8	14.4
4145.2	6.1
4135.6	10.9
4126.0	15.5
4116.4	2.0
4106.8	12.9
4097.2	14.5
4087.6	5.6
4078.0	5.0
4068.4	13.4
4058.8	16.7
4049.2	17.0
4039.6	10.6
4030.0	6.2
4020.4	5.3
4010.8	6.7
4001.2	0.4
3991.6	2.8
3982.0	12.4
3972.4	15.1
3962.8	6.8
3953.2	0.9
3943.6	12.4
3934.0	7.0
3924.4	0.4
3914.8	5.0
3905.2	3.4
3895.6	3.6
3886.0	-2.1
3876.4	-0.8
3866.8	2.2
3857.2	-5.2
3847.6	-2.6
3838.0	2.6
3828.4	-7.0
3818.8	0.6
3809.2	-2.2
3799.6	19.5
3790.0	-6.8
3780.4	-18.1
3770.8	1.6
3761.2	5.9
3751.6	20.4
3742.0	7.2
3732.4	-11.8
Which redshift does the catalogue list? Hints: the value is 0.138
